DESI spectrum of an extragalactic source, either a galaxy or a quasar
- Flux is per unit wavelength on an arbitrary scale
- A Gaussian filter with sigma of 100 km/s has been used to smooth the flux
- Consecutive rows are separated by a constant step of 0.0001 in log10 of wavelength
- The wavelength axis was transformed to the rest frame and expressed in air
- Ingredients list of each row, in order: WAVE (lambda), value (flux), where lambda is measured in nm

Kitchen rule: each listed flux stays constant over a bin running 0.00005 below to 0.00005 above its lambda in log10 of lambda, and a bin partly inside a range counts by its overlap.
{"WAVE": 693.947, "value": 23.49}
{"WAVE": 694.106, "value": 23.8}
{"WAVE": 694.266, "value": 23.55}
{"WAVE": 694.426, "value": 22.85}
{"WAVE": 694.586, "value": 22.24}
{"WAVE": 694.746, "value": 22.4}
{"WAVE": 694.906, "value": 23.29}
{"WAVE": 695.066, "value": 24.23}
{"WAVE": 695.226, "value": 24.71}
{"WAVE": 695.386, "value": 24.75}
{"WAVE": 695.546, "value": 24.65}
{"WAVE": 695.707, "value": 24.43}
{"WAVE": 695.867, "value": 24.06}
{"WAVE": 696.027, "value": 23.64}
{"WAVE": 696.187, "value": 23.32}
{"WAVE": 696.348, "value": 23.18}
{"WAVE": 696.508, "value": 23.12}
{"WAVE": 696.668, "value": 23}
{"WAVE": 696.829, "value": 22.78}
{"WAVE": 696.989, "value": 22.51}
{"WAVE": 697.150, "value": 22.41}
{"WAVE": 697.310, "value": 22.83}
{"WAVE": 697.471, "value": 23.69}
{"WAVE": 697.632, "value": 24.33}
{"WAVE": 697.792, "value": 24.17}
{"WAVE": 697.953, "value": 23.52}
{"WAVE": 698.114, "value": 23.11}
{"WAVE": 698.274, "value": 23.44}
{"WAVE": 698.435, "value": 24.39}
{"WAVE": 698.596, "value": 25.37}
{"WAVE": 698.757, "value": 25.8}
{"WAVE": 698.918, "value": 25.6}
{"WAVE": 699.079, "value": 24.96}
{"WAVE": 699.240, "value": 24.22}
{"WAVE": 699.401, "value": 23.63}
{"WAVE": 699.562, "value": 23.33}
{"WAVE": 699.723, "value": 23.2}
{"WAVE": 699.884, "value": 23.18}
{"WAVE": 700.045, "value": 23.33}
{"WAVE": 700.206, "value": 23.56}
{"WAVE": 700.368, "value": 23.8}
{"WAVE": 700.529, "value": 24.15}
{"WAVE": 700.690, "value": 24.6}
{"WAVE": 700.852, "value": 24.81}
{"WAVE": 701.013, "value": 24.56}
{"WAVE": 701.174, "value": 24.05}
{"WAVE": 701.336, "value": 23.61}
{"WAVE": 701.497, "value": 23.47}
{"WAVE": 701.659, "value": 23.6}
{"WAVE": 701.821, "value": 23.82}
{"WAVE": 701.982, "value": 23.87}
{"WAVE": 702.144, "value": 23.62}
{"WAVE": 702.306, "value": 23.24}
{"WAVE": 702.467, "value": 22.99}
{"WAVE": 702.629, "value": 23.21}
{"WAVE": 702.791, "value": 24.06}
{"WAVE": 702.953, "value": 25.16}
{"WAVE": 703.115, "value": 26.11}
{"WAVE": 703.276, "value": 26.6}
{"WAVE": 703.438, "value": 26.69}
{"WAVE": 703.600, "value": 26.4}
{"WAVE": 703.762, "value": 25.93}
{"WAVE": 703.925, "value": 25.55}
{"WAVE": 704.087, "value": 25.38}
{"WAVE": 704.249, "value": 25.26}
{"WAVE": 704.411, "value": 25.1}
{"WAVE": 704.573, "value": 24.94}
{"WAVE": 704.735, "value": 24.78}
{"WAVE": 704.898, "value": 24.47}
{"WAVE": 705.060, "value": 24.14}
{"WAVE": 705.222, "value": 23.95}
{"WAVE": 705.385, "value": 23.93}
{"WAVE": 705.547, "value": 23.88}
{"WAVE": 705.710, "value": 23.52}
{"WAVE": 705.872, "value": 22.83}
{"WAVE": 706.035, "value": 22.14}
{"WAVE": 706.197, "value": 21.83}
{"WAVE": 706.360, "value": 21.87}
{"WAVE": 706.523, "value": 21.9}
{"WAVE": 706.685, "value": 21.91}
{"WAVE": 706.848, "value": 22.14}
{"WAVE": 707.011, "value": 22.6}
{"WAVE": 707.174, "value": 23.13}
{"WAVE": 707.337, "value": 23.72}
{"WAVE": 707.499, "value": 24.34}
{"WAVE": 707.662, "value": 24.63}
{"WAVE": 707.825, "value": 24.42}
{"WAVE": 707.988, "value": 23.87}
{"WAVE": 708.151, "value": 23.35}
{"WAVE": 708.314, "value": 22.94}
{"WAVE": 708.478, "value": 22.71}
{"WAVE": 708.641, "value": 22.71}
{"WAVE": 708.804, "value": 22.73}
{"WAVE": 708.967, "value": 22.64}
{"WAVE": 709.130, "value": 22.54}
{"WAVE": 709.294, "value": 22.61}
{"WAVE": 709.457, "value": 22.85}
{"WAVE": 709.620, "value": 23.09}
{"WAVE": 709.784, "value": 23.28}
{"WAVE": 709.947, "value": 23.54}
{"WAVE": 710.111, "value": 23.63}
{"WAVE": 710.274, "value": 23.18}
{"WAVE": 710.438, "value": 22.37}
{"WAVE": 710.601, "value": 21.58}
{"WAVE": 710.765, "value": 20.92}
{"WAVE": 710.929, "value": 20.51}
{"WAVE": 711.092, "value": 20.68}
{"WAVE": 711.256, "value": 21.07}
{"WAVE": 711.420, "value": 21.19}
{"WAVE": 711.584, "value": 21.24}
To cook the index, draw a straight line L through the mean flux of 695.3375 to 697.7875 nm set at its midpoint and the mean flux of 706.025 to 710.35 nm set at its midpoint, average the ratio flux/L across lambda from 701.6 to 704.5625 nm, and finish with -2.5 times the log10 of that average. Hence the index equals -0.07 mag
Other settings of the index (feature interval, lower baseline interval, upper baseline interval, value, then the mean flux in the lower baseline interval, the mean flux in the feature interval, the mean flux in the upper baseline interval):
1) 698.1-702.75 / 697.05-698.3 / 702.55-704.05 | 0.02 mag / 23.4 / 24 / 25.5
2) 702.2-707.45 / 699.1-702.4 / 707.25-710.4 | -0.02 mag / 23.8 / 24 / 23.3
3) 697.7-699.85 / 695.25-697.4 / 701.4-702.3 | -0.03 mag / 23.5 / 24.2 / 23.6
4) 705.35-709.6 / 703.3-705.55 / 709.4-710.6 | 0.05 mag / 25.1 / 23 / 23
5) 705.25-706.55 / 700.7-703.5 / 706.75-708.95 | 0.04 mag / 24.3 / 22.8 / 23.3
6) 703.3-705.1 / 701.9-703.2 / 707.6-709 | -0.07 mag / 24.1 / 25.4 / 23.3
